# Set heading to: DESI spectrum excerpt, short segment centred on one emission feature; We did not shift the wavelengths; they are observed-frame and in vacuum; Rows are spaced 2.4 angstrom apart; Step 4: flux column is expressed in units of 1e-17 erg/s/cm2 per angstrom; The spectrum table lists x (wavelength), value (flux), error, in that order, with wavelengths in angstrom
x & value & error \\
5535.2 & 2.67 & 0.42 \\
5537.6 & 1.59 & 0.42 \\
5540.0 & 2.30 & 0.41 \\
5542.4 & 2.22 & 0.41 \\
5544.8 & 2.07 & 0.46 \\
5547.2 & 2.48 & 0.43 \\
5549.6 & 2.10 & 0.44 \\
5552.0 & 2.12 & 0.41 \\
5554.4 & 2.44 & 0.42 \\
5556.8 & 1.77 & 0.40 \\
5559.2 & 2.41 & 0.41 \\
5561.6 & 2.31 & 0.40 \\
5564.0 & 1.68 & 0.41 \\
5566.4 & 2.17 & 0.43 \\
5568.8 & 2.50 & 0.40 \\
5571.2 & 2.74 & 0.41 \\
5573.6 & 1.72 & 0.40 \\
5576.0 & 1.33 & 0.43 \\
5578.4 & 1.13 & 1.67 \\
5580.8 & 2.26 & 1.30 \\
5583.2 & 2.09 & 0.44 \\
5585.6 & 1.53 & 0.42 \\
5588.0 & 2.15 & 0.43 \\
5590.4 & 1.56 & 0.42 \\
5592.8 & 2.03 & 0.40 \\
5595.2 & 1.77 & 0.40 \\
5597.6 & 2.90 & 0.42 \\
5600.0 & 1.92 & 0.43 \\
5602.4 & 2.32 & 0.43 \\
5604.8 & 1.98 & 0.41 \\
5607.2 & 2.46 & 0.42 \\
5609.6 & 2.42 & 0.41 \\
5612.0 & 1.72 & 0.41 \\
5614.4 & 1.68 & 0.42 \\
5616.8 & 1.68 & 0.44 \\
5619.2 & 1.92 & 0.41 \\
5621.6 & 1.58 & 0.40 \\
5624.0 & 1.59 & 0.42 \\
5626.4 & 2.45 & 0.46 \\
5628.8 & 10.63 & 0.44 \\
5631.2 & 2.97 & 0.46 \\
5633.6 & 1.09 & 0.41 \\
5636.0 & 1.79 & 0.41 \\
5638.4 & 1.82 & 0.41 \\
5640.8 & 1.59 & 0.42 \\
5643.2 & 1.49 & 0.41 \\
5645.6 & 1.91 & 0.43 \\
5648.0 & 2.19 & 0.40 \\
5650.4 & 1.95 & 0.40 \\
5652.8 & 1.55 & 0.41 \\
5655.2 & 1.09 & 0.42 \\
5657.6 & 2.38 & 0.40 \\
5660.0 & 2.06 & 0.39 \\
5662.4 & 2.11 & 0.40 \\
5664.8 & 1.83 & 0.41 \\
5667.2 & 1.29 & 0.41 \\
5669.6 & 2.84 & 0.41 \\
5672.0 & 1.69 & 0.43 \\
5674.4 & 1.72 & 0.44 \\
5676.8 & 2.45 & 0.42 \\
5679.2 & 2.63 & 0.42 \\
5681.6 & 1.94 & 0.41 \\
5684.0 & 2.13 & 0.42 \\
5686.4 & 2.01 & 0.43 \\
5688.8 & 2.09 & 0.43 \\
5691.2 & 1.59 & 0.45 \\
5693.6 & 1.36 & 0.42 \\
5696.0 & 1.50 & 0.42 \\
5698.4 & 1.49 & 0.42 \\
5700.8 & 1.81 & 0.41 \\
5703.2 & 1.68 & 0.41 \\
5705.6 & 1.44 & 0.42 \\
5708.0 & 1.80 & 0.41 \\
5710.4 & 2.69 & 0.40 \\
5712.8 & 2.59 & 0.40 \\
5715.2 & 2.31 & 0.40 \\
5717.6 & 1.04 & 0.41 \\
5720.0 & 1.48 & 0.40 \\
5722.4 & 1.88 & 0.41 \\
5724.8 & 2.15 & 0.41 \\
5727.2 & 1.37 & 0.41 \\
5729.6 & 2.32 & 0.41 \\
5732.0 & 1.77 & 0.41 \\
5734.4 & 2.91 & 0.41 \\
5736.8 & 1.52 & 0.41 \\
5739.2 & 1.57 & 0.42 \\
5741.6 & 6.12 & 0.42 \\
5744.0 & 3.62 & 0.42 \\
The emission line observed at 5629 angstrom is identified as H-beta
